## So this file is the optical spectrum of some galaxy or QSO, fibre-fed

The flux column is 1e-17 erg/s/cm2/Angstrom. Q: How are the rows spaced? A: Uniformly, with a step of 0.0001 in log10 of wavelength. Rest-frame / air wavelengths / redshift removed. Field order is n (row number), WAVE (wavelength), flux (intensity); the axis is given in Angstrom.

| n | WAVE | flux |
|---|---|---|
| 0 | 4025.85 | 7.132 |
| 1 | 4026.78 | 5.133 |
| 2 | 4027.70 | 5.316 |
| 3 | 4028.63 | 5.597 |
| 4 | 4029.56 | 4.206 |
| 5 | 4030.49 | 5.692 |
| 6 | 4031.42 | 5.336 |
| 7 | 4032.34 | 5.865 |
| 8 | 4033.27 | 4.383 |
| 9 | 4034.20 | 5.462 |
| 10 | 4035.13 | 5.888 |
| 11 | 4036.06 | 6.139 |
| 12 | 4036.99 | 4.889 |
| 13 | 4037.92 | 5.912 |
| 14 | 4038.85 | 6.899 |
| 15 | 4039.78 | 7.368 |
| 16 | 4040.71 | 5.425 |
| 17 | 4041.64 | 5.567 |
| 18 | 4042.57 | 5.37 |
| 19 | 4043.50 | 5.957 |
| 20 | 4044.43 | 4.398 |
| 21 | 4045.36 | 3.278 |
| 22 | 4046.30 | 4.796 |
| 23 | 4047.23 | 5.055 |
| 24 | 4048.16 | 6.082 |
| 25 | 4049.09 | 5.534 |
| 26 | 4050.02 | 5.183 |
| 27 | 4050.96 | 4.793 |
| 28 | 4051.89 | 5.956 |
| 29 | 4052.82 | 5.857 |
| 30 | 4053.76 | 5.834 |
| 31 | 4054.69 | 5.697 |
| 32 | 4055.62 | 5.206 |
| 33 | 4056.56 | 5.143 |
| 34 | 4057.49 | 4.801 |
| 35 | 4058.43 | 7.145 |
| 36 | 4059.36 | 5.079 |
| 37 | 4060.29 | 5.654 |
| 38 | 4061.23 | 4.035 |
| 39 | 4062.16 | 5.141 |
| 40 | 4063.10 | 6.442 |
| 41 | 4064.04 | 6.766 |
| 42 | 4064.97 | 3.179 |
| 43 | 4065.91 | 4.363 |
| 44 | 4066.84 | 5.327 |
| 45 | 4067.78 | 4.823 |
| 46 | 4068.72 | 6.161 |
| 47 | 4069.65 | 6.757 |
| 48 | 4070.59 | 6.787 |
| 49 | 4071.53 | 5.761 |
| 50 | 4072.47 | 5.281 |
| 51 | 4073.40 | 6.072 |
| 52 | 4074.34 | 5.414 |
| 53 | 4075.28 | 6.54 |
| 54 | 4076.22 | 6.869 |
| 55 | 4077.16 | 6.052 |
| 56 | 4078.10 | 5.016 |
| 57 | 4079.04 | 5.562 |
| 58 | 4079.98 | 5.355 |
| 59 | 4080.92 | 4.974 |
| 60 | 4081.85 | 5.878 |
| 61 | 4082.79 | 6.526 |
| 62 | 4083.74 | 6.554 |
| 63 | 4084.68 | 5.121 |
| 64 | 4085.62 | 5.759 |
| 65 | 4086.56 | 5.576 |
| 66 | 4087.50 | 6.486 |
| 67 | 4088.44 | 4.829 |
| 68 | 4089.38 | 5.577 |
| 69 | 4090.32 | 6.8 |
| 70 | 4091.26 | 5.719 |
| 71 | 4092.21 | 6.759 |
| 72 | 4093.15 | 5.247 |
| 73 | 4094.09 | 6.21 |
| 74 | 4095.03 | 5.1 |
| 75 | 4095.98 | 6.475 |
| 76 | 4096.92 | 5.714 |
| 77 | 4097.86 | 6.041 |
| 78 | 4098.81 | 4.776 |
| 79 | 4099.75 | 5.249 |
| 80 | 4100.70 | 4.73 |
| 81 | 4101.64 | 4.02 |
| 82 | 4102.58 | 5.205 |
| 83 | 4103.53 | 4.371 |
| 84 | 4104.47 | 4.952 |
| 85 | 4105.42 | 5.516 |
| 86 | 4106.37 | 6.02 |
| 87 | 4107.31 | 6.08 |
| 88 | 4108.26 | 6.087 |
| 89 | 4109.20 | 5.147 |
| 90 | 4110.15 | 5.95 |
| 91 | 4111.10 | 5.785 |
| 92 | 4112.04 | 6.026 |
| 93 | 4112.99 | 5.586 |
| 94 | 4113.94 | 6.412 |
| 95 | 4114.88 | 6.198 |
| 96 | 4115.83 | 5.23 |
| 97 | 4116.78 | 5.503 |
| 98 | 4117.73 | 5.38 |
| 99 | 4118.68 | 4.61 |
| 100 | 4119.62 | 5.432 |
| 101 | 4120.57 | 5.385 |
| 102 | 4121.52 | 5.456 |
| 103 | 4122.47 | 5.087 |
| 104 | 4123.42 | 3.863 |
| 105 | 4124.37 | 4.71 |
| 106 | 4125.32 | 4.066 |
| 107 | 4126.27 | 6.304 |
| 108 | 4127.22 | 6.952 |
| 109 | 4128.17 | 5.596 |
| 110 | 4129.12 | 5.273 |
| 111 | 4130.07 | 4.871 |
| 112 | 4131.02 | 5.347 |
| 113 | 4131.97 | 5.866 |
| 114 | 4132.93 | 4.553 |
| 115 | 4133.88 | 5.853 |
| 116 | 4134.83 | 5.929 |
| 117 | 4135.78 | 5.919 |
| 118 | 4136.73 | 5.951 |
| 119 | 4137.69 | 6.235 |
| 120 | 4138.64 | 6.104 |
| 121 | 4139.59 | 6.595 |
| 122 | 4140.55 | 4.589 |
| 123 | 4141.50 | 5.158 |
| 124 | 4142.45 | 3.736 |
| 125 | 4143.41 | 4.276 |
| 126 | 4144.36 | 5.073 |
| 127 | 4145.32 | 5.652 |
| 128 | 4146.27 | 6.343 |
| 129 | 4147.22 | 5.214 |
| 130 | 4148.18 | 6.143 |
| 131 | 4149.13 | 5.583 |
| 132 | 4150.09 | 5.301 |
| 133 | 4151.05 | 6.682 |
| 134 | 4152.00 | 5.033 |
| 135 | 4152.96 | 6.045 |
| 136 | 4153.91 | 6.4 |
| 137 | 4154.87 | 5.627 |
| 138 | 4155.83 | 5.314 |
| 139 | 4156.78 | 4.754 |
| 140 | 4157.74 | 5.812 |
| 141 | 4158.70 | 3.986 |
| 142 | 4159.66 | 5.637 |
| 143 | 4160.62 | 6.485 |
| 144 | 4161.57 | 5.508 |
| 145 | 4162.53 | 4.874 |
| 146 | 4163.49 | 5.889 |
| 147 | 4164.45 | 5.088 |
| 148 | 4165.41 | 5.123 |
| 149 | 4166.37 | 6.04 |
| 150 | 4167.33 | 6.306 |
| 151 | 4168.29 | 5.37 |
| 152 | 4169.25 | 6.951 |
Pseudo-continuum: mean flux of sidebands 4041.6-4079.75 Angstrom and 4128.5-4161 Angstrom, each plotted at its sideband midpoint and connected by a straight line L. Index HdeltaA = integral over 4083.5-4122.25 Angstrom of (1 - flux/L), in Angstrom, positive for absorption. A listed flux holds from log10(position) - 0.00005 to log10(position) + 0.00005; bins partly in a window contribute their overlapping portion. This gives -0.6 Angstrom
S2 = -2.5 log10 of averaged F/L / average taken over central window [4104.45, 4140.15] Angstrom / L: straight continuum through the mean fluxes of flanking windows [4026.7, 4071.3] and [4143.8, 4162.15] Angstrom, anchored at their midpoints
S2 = 0.00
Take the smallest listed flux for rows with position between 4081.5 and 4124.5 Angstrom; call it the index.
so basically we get 3.863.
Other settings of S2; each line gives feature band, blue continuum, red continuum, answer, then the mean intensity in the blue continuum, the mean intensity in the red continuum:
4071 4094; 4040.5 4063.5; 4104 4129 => -0.080 mag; 5.33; 5.51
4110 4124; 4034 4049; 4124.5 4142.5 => 0.020 mag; 5.53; 5.55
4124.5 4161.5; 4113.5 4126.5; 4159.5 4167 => -0.020 mag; 5.24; 5.59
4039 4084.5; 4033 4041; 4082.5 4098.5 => 0.059 mag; 5.86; 5.89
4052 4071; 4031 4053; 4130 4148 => -0.009 mag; 5.47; 5.46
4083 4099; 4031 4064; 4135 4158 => -0.060 mag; 5.49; 5.57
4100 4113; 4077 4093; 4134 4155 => 0.067 mag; 5.78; 5.62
